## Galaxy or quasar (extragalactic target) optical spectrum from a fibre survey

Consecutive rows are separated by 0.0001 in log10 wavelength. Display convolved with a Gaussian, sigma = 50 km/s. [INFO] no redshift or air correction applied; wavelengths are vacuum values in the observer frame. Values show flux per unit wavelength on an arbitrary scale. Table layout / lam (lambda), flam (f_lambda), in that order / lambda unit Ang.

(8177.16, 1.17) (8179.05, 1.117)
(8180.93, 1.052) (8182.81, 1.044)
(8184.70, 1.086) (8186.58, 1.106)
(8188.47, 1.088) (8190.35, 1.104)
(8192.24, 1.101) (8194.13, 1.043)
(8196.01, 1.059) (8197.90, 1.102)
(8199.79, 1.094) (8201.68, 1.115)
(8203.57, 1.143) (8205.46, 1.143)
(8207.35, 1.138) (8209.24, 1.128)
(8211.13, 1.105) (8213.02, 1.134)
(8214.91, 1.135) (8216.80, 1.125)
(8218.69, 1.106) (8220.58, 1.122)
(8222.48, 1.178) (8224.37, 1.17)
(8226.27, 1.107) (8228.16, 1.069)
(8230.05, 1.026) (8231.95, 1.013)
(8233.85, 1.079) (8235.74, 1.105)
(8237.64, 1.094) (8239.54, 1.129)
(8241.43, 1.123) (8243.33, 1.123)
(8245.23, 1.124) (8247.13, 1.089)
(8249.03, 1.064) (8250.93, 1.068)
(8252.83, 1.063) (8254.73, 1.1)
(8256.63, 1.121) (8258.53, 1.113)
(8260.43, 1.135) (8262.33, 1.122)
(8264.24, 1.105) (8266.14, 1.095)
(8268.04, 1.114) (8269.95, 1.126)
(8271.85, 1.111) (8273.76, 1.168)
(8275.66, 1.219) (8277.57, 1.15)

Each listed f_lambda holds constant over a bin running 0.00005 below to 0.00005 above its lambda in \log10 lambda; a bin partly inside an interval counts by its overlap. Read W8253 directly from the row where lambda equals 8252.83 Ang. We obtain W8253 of 1.063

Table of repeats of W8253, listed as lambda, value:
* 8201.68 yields 1.115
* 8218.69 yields 1.106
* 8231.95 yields 1.013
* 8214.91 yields 1.135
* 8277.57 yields 1.15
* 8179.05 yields 1.117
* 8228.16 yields 1.069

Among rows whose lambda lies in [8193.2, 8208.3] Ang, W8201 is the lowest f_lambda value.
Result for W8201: 1.043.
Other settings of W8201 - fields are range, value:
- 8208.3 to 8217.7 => 1.105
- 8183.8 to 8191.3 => 1.086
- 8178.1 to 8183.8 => 1.044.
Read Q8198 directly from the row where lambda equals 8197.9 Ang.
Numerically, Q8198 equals 1.102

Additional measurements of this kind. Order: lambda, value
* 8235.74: 1.105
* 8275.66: 1.219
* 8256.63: 1.121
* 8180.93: 1.052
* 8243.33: 1.123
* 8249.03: 1.064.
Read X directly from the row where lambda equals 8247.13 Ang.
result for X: 1.089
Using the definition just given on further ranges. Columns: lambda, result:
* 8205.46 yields 1.143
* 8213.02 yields 1.134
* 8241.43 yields 1.123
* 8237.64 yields 1.094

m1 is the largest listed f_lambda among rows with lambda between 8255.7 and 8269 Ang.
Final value 1.135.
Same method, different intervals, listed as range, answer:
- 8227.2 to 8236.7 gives 1.105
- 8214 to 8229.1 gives 1.178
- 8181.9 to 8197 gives 1.106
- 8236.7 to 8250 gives 1.129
